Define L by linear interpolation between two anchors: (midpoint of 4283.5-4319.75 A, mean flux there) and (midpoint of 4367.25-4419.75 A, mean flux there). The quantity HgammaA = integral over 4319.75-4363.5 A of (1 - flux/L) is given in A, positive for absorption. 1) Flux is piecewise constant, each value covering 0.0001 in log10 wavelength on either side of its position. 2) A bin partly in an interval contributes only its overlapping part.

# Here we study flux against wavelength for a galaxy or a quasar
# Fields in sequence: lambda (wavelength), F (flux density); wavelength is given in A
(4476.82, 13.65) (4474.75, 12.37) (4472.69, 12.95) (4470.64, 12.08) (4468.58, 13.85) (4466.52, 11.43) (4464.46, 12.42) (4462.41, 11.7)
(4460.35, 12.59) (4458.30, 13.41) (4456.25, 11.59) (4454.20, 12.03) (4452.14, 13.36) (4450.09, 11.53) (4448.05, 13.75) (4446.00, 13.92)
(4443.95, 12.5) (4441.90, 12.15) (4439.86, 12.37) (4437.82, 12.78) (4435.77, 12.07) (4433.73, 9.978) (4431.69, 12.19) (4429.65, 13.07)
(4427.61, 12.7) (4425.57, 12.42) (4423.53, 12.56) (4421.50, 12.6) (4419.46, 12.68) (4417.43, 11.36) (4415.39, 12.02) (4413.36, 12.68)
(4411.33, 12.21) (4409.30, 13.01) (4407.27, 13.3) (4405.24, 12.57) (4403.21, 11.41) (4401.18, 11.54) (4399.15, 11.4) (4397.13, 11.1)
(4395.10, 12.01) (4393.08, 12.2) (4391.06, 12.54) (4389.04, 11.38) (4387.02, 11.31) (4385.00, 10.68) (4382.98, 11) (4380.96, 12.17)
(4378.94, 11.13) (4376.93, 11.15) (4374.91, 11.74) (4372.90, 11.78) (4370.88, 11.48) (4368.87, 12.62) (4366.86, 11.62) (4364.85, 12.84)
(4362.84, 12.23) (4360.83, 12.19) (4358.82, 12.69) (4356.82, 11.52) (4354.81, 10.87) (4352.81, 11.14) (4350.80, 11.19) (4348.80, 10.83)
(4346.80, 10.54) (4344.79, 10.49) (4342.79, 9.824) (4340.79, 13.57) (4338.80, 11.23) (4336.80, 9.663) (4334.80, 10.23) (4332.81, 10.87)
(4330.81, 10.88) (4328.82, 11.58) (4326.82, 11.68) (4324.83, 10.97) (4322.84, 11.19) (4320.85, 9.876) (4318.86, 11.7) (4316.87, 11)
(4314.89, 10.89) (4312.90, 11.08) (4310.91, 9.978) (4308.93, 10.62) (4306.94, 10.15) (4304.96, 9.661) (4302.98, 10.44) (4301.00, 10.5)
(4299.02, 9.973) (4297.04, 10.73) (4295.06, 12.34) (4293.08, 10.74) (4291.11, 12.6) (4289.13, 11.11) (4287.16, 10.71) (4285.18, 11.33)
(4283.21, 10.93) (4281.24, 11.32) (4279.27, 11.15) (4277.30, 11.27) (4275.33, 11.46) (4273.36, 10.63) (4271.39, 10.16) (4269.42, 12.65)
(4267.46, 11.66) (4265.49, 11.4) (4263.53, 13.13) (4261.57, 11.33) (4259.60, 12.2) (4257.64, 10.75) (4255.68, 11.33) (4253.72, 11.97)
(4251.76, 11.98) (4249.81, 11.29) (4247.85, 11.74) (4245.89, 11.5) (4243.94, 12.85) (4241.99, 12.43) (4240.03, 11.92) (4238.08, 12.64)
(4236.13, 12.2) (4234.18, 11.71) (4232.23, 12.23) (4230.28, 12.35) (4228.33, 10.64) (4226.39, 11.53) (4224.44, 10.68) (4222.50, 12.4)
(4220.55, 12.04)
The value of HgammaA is 0.60 A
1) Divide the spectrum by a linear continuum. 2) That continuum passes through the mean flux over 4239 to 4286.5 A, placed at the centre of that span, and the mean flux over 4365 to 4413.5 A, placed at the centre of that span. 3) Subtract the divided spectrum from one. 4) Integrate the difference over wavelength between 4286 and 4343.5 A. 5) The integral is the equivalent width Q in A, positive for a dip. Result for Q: 3.9 A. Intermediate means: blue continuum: 11.6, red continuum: 11.8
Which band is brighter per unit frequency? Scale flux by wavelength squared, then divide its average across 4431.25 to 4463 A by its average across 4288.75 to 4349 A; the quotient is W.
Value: 1.2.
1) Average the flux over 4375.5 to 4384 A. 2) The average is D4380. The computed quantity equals 11.4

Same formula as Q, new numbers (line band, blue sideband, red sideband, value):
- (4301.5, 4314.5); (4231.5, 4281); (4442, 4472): 1.7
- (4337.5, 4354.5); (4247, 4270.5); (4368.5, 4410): 1.0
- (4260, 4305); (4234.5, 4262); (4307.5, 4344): 0.9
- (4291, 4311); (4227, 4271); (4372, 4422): 2.1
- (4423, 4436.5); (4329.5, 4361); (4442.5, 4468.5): 0.1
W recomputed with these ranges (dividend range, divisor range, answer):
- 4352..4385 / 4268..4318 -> 1.11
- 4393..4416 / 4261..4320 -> 1.15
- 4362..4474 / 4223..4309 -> 1.14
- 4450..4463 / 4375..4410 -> 1.09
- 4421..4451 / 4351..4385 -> 1.10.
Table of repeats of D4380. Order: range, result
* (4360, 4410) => 11.8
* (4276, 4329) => 10.9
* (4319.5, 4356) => 10.9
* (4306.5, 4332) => 10.9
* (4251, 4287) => 11.5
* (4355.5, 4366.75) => 12.2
